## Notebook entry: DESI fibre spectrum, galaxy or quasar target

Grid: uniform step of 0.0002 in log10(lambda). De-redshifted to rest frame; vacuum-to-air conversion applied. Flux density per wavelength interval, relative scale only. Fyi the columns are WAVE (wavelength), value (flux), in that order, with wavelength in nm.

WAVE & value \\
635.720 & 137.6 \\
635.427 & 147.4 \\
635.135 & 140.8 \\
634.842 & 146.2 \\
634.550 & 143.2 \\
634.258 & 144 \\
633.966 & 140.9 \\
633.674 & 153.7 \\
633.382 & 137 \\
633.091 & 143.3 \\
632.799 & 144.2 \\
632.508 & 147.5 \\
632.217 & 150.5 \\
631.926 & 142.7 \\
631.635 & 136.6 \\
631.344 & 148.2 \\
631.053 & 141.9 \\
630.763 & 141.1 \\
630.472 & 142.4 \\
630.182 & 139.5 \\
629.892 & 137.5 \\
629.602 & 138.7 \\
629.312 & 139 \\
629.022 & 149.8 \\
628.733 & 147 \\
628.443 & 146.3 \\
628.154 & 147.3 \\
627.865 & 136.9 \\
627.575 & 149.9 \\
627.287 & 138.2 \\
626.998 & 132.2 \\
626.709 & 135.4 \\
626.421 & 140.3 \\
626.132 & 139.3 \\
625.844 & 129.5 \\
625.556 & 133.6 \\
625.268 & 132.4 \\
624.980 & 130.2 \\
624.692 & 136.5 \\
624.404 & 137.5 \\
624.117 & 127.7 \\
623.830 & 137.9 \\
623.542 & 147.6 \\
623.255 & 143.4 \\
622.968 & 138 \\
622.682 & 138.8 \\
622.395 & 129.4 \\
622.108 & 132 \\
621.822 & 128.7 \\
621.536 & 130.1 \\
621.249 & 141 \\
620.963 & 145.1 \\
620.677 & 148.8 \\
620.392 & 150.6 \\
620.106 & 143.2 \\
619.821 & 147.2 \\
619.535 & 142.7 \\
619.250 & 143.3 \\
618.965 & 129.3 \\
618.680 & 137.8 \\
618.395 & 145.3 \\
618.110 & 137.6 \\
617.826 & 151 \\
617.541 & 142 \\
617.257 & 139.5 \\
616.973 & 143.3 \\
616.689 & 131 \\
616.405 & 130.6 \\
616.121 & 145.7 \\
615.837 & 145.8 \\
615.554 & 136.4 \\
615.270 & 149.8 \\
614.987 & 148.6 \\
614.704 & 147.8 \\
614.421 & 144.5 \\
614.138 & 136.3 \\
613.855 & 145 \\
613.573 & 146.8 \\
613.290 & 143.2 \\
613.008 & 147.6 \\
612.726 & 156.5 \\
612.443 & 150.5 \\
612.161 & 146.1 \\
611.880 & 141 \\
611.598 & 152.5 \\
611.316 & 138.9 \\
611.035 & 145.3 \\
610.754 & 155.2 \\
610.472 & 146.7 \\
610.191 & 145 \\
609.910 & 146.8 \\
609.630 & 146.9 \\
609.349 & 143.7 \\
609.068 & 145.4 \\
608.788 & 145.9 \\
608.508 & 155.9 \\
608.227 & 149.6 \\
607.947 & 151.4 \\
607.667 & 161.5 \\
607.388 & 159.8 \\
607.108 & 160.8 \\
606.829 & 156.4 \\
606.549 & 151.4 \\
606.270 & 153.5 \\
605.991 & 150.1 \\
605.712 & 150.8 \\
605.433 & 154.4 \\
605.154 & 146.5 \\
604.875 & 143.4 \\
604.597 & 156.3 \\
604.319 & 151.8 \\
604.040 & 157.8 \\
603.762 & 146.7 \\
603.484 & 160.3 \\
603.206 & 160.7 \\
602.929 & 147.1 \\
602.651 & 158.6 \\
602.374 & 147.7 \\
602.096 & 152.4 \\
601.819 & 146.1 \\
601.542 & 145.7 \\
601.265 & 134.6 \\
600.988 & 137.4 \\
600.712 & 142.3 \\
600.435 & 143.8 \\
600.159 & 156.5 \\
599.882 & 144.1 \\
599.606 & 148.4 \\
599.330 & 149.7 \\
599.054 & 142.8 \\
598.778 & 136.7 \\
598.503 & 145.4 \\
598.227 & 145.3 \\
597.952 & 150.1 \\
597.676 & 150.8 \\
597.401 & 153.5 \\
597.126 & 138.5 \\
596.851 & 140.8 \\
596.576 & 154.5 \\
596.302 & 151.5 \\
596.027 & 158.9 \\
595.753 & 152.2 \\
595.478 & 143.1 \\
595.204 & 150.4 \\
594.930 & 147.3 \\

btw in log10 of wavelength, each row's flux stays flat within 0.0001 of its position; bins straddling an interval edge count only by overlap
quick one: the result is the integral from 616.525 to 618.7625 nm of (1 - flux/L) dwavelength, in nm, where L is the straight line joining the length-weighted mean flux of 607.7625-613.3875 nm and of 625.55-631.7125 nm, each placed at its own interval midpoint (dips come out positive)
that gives 0.063 nm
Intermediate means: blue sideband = 148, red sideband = 141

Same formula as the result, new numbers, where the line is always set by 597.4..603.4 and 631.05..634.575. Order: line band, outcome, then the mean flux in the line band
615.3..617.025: 0.077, 139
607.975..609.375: -0.021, 149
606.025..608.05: -0.132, 156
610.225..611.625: -0.008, 147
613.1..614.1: 0.012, 144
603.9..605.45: -0.049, 151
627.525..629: -0.009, 146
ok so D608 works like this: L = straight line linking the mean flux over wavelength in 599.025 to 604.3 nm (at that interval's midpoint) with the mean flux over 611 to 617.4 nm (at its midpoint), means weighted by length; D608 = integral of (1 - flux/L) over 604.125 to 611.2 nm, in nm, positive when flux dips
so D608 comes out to -0.22 nm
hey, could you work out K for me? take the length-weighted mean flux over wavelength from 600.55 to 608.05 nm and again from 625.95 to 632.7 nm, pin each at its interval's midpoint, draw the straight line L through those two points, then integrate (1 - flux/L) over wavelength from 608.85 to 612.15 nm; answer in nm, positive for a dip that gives 0.06 nm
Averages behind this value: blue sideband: 151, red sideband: 142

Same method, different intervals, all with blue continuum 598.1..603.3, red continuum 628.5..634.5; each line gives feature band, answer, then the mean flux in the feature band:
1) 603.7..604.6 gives -0.04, 153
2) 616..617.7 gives 0.07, 139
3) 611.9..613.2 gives -0.03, 149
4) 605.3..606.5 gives -0.05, 152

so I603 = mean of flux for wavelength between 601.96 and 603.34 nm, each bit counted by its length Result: 153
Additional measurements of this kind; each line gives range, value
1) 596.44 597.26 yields 145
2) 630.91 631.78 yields 142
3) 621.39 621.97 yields 129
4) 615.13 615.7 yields 143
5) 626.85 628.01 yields 139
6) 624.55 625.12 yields 133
